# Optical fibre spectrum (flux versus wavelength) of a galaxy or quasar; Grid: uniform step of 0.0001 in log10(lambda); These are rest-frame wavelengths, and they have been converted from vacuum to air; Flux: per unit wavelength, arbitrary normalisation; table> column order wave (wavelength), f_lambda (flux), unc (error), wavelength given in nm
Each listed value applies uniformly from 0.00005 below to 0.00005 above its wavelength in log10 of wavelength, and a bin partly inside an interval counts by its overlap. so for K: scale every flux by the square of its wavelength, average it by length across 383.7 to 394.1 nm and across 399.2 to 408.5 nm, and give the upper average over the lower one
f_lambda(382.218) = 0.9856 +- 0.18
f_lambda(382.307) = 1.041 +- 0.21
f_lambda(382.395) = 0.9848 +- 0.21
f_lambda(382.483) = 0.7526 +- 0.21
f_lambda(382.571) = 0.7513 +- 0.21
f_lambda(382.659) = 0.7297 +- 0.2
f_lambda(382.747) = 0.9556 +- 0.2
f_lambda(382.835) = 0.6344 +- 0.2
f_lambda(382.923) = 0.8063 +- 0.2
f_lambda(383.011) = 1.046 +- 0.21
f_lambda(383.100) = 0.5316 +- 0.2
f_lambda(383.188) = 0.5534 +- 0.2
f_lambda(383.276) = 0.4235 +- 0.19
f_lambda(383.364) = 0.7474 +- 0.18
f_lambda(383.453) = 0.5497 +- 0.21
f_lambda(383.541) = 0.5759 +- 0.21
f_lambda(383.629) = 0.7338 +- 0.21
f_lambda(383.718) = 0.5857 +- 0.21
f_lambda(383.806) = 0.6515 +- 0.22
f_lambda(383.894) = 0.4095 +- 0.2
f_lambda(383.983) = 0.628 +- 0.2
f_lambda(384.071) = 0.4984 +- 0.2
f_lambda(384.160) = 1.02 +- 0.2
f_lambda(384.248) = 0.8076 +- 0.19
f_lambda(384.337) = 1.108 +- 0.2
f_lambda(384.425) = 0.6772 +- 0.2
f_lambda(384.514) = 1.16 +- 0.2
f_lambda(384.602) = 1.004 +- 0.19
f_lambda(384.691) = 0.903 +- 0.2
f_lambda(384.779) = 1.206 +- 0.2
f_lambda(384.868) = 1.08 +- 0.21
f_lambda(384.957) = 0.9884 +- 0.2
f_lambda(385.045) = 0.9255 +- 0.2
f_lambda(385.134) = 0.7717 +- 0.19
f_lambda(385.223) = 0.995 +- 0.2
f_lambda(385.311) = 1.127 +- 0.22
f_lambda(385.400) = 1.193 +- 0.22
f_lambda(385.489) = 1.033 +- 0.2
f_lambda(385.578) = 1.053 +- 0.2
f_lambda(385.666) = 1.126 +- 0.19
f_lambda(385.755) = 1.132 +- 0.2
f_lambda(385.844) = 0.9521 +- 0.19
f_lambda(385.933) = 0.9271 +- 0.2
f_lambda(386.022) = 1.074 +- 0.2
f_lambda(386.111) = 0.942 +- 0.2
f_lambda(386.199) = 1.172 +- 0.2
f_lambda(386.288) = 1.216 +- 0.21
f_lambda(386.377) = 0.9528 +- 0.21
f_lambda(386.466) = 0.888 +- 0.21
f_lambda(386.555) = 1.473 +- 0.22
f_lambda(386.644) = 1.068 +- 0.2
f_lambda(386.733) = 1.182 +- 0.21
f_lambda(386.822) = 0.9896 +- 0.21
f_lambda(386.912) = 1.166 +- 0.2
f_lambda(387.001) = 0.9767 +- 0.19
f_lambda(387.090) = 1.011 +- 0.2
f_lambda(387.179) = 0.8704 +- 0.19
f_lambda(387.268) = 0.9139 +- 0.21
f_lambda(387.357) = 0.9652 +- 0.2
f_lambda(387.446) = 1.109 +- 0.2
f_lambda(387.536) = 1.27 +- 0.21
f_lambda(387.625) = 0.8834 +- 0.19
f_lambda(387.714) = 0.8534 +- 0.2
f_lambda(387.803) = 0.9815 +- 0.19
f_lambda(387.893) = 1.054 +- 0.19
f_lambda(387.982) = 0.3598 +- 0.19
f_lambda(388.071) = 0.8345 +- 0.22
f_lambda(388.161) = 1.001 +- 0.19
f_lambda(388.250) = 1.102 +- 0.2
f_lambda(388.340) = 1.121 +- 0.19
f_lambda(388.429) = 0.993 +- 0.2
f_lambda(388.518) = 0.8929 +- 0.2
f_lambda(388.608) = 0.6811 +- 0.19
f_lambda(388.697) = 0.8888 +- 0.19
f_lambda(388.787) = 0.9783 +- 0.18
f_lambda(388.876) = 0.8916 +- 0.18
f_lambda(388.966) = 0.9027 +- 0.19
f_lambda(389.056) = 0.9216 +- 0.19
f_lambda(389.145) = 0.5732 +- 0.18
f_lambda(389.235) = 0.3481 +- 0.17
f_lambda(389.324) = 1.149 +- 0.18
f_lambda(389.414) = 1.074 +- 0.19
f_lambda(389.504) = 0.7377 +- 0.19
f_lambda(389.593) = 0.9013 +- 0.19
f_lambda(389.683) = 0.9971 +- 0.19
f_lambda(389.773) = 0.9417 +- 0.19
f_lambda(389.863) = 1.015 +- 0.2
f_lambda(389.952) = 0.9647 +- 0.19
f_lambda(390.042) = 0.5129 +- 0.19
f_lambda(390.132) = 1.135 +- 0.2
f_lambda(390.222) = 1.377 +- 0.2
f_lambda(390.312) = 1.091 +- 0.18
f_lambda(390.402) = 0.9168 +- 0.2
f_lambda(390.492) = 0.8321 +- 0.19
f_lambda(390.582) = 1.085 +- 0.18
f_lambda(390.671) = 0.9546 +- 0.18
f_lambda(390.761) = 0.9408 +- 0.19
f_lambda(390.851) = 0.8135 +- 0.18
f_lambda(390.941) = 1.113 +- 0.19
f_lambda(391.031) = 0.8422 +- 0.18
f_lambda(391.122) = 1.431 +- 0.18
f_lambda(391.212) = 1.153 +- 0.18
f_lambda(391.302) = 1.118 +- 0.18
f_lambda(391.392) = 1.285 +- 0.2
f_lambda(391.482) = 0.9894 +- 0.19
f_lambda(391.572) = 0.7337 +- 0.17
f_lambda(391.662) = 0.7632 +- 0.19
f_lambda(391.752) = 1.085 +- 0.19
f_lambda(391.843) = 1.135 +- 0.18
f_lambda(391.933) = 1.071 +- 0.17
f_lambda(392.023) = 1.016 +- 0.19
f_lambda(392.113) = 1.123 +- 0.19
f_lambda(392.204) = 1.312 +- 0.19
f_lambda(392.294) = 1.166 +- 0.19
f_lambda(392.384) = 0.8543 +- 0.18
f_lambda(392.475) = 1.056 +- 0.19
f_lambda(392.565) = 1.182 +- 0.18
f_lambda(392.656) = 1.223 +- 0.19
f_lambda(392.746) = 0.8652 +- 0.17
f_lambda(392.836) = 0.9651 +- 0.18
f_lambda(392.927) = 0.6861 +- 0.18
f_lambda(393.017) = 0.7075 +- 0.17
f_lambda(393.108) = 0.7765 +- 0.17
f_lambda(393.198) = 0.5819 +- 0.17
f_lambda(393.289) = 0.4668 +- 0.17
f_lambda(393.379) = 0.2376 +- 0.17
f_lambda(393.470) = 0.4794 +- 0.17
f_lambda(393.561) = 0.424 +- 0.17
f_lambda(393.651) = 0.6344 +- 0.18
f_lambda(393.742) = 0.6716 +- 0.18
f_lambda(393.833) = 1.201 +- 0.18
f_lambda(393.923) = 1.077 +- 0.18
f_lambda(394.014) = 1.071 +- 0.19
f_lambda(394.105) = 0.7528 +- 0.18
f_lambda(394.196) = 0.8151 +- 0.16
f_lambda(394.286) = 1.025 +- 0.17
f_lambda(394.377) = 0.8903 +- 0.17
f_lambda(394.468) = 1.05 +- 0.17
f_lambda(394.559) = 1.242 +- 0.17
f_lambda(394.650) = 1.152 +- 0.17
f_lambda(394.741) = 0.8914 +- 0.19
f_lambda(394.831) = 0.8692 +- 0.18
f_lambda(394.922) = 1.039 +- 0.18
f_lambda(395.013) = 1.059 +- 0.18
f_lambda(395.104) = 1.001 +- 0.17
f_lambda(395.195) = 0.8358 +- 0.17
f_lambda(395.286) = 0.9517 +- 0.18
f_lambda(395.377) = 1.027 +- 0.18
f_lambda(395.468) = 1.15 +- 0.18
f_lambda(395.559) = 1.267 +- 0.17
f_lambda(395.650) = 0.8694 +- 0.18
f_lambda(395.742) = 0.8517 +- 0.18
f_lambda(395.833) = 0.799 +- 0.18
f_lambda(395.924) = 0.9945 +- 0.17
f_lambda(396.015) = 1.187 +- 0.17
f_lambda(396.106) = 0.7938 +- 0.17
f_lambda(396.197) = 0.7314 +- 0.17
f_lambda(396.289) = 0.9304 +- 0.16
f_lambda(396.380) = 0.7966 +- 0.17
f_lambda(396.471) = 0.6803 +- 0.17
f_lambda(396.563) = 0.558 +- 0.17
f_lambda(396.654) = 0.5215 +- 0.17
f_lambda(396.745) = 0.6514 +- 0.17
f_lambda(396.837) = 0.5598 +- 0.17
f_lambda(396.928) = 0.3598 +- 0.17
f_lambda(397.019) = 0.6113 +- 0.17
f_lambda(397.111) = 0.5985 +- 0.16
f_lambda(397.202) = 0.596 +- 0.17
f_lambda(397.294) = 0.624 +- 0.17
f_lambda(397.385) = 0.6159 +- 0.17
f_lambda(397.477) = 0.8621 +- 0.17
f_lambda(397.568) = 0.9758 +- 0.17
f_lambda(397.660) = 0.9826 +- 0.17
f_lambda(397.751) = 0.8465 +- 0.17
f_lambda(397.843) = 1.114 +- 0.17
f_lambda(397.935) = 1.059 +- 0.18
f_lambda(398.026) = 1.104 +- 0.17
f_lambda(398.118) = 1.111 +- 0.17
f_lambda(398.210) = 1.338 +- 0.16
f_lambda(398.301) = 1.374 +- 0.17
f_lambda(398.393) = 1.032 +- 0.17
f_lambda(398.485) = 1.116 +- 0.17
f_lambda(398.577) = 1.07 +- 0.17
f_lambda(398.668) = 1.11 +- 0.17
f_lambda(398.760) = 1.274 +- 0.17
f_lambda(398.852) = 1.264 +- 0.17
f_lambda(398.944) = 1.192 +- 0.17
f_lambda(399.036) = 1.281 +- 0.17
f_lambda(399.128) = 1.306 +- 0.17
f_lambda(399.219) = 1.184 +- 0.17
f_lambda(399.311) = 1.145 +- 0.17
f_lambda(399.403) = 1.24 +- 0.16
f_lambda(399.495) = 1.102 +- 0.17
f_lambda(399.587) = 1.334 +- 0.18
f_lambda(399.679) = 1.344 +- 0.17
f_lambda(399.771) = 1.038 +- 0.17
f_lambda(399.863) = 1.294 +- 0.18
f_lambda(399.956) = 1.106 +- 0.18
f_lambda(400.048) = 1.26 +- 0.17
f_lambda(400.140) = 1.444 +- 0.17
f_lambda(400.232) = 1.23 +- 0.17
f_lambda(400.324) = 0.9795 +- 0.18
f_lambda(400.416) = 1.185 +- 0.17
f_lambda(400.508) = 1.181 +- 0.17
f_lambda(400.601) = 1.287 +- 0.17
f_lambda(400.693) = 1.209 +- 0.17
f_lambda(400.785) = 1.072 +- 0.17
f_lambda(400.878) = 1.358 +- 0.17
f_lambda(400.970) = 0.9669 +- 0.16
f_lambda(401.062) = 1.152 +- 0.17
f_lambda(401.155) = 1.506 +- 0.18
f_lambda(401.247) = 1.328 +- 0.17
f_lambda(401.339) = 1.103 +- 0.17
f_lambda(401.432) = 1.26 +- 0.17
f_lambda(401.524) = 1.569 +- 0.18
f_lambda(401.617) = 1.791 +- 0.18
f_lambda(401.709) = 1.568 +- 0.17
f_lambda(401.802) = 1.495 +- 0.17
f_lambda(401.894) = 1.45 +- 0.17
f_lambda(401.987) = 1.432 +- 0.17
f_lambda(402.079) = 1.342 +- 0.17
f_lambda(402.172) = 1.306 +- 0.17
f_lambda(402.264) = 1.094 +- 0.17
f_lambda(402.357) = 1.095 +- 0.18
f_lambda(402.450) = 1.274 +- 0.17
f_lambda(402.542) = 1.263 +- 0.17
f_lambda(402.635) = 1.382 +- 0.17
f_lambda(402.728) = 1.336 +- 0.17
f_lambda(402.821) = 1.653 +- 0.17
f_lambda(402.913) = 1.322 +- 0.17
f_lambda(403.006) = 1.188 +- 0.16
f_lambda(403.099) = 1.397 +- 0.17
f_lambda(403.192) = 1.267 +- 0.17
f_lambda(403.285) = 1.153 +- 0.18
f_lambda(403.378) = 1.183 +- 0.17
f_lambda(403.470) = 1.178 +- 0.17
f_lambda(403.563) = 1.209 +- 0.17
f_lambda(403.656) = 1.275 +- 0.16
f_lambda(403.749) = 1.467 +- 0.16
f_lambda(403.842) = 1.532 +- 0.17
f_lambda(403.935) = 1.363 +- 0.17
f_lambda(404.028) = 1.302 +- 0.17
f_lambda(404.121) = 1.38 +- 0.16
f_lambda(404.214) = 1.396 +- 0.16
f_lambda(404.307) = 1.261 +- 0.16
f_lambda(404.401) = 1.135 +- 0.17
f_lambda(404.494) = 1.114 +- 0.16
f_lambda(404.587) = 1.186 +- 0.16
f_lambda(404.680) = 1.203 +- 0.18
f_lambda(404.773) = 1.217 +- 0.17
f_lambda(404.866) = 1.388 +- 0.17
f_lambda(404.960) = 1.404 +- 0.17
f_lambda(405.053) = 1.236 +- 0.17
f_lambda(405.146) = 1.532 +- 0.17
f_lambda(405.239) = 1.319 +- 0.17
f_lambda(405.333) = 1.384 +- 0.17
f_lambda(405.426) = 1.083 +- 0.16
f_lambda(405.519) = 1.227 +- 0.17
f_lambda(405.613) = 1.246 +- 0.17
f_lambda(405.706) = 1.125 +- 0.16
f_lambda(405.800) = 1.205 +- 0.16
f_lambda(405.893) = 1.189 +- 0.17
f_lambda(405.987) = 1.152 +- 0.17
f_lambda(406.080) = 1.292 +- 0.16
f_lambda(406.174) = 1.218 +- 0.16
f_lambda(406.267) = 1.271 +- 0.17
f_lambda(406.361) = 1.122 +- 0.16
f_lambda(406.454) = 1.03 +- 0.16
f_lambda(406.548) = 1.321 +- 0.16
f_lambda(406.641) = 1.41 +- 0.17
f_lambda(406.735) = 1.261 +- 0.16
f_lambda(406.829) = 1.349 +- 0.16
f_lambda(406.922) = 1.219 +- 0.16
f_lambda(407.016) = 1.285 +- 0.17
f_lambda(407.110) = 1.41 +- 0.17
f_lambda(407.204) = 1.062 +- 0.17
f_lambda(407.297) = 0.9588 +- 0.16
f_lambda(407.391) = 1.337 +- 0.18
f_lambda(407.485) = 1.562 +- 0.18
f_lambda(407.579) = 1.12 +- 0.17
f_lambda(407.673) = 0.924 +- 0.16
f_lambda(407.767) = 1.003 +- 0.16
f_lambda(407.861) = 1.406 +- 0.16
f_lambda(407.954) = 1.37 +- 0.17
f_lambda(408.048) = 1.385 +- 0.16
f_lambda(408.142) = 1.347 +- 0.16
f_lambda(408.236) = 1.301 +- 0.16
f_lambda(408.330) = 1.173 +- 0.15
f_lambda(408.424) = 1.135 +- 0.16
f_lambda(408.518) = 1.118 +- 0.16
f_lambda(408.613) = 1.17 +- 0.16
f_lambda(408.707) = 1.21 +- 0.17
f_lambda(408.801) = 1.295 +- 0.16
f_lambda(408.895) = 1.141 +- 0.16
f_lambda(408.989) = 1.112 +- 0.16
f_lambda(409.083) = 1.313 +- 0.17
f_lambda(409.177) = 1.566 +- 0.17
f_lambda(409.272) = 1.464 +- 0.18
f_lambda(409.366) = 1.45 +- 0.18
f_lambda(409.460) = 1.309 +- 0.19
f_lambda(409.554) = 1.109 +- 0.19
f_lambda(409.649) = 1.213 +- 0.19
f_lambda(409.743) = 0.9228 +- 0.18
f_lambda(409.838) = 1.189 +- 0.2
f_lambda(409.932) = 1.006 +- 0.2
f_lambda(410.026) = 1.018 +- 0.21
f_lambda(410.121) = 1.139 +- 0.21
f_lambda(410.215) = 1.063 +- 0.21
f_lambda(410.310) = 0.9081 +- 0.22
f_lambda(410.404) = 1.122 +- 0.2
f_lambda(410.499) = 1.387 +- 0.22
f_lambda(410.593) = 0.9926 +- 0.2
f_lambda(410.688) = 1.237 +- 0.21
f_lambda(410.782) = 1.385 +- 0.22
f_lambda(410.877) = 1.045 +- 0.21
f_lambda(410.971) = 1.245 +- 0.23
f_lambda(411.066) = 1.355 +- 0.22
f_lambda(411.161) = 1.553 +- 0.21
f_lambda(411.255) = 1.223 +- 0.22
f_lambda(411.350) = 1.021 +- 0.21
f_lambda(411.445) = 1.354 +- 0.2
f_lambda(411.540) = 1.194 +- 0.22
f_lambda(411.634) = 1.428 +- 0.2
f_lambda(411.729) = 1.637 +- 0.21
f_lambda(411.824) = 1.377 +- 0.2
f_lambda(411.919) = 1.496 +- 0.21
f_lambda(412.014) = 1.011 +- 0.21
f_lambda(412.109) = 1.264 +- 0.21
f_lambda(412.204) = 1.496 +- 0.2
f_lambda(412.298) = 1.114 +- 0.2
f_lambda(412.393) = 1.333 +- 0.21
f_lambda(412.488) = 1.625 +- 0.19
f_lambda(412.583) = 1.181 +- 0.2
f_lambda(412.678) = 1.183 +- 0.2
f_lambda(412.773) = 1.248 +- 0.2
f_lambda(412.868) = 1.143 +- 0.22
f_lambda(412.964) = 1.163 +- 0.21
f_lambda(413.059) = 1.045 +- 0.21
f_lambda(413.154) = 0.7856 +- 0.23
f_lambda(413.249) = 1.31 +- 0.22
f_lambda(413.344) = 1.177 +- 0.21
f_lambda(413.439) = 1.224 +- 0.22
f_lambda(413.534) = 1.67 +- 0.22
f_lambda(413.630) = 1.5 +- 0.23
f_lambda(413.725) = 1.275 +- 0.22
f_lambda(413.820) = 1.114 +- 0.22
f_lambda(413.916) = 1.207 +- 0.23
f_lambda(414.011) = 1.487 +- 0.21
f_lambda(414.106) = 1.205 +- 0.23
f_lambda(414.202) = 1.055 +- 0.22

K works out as 1.45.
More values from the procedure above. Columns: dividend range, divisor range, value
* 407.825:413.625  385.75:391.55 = 1.42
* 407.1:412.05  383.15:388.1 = 1.50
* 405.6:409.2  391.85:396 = 1.43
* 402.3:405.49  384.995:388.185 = 1.40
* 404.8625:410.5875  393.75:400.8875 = 1.28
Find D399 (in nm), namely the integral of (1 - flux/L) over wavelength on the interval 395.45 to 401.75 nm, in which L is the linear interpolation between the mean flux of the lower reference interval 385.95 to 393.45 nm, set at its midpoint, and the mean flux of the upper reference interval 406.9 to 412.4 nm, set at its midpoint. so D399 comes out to 0.14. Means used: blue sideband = 0.96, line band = 1.06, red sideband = 1.24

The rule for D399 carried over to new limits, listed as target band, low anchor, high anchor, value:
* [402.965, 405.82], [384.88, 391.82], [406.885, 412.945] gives -0.250 nm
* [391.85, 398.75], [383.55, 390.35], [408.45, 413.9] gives 0.964 nm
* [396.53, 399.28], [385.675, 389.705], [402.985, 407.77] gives 0.457 nm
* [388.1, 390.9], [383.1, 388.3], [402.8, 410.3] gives 0.163 nm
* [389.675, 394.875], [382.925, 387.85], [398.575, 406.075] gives 0.598 nm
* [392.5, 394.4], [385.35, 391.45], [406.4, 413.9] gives 0.452 nm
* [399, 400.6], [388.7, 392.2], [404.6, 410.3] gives -0.145 nm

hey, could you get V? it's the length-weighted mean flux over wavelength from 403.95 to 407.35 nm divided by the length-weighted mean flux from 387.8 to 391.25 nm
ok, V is 1.3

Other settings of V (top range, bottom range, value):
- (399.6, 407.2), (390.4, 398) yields 1.43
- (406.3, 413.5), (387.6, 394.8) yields 1.33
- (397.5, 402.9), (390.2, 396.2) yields 1.30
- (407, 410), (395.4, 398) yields 1.51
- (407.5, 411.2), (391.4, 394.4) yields 1.37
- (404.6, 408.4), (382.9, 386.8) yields 1.38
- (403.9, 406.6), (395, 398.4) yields 1.43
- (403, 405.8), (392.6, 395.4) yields 1.49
